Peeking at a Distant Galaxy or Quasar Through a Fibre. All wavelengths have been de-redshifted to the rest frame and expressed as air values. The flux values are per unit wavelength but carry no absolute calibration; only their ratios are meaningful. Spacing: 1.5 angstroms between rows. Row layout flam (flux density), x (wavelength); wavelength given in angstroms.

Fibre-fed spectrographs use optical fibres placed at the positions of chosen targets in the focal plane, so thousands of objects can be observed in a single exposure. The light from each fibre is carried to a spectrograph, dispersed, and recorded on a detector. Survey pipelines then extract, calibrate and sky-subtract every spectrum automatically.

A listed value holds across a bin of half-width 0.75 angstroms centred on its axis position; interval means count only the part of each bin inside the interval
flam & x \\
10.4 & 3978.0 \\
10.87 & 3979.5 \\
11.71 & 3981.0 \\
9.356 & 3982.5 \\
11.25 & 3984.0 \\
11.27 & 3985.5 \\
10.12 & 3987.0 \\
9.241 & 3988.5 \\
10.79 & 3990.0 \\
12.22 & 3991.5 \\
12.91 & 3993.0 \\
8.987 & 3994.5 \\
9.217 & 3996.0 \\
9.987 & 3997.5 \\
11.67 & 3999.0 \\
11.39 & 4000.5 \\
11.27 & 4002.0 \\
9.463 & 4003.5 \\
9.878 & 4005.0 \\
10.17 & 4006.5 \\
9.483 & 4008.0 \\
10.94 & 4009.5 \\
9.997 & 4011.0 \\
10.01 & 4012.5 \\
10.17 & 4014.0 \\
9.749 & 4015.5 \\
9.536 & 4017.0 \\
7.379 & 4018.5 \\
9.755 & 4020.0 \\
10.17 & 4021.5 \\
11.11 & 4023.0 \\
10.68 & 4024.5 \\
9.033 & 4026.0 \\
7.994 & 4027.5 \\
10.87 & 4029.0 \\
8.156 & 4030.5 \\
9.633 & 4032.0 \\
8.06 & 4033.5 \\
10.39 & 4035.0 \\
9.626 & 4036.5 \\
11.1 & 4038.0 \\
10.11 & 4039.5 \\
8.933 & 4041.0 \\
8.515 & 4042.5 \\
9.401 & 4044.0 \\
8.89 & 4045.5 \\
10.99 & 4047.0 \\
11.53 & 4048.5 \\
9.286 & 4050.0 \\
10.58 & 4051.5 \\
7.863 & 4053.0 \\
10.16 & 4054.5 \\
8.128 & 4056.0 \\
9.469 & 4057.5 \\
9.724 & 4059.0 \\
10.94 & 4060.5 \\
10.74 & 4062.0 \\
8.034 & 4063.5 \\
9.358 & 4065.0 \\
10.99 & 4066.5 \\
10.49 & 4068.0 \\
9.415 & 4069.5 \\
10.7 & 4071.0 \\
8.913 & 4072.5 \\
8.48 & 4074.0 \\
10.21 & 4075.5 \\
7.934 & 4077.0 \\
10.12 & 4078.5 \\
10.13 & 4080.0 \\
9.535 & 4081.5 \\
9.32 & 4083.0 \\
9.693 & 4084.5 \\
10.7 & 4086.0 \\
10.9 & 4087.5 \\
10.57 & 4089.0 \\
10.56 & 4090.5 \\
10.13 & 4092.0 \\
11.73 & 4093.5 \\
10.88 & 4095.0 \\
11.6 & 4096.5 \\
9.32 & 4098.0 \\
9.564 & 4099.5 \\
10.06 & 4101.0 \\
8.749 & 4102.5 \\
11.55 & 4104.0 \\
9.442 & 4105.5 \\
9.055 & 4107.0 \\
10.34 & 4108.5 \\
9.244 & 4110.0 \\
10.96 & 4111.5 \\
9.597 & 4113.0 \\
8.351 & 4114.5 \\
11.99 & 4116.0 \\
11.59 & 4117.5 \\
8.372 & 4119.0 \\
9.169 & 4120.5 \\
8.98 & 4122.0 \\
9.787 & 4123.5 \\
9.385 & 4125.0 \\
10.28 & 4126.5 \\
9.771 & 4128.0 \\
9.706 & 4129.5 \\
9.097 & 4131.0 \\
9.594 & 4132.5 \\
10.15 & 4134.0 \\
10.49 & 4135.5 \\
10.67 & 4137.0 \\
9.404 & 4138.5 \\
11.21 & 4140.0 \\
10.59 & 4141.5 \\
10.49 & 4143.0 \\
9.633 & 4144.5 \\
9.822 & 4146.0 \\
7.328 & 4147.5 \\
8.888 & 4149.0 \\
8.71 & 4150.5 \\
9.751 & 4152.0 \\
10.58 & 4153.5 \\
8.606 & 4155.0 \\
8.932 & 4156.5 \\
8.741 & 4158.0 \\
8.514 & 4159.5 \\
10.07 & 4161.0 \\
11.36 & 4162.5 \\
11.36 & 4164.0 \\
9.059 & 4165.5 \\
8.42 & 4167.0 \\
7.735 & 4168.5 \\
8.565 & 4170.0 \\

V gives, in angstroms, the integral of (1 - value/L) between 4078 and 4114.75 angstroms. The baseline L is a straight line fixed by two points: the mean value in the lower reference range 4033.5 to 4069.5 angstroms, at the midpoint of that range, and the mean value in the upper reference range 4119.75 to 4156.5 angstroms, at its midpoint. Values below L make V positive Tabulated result -1.54 angstroms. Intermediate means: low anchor 9.75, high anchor 9.66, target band 10.1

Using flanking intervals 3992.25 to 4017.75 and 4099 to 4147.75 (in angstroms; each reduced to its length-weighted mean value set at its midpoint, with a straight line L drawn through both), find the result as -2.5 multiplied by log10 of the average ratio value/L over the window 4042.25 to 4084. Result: 0.05 mag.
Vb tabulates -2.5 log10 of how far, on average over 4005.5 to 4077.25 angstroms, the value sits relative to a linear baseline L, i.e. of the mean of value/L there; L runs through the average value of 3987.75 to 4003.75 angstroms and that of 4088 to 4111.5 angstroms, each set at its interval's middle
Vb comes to 0.09 mag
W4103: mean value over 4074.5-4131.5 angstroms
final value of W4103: 9.95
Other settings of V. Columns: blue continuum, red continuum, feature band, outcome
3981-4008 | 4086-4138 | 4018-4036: 1.6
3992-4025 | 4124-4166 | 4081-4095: -0.7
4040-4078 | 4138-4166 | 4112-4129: -0.3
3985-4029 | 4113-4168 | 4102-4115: 0.1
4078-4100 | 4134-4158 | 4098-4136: 0.8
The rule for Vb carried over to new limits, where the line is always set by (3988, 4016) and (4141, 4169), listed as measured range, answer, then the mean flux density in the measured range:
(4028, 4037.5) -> 0.08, 9.46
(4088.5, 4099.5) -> -0.09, 10.6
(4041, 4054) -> 0.06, 9.6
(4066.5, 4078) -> 0.04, 9.56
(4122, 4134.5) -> -0.01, 9.67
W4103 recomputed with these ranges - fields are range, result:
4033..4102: 9.87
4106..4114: 9.78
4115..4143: 10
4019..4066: 9.65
